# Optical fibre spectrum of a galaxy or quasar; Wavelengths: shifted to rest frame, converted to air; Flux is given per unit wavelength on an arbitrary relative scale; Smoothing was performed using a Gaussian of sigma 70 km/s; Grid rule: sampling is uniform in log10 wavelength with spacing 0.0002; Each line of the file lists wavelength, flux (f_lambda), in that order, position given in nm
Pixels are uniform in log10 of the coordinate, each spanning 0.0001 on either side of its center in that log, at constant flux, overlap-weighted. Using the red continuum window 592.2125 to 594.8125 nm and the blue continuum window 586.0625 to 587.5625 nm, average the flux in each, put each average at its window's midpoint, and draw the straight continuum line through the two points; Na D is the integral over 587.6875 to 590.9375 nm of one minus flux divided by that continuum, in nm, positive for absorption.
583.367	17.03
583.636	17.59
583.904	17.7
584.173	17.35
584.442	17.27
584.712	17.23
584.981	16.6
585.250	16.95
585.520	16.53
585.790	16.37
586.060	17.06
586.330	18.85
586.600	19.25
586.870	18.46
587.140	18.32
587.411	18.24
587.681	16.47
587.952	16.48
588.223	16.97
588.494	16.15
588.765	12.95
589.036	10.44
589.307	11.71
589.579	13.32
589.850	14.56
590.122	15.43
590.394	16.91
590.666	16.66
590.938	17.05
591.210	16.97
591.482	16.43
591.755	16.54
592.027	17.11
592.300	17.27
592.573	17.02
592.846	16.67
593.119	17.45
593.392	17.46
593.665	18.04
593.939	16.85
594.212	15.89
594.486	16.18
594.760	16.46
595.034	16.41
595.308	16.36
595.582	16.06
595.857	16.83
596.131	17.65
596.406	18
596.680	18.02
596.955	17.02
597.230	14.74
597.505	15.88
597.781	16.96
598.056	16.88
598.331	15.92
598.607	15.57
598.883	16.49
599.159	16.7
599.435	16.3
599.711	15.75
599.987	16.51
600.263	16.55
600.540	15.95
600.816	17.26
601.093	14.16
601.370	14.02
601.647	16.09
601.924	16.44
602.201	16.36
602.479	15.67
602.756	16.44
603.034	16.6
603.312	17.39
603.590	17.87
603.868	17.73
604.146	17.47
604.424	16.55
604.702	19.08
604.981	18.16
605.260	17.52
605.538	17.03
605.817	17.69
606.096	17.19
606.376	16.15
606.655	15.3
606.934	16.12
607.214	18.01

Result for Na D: 0.55 nm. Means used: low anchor 18.5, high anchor 16.9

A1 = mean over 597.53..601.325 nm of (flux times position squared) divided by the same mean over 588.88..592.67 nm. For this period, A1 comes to 1.1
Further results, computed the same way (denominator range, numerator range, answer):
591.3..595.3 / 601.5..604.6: 1.03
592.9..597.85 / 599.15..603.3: 0.98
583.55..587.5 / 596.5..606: 1.00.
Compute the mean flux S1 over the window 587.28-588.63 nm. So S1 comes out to 16.9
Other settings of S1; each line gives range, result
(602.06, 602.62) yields 16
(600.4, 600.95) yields 16.6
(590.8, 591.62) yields 16.8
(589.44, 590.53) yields 15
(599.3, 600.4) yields 16.3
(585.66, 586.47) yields 17.4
